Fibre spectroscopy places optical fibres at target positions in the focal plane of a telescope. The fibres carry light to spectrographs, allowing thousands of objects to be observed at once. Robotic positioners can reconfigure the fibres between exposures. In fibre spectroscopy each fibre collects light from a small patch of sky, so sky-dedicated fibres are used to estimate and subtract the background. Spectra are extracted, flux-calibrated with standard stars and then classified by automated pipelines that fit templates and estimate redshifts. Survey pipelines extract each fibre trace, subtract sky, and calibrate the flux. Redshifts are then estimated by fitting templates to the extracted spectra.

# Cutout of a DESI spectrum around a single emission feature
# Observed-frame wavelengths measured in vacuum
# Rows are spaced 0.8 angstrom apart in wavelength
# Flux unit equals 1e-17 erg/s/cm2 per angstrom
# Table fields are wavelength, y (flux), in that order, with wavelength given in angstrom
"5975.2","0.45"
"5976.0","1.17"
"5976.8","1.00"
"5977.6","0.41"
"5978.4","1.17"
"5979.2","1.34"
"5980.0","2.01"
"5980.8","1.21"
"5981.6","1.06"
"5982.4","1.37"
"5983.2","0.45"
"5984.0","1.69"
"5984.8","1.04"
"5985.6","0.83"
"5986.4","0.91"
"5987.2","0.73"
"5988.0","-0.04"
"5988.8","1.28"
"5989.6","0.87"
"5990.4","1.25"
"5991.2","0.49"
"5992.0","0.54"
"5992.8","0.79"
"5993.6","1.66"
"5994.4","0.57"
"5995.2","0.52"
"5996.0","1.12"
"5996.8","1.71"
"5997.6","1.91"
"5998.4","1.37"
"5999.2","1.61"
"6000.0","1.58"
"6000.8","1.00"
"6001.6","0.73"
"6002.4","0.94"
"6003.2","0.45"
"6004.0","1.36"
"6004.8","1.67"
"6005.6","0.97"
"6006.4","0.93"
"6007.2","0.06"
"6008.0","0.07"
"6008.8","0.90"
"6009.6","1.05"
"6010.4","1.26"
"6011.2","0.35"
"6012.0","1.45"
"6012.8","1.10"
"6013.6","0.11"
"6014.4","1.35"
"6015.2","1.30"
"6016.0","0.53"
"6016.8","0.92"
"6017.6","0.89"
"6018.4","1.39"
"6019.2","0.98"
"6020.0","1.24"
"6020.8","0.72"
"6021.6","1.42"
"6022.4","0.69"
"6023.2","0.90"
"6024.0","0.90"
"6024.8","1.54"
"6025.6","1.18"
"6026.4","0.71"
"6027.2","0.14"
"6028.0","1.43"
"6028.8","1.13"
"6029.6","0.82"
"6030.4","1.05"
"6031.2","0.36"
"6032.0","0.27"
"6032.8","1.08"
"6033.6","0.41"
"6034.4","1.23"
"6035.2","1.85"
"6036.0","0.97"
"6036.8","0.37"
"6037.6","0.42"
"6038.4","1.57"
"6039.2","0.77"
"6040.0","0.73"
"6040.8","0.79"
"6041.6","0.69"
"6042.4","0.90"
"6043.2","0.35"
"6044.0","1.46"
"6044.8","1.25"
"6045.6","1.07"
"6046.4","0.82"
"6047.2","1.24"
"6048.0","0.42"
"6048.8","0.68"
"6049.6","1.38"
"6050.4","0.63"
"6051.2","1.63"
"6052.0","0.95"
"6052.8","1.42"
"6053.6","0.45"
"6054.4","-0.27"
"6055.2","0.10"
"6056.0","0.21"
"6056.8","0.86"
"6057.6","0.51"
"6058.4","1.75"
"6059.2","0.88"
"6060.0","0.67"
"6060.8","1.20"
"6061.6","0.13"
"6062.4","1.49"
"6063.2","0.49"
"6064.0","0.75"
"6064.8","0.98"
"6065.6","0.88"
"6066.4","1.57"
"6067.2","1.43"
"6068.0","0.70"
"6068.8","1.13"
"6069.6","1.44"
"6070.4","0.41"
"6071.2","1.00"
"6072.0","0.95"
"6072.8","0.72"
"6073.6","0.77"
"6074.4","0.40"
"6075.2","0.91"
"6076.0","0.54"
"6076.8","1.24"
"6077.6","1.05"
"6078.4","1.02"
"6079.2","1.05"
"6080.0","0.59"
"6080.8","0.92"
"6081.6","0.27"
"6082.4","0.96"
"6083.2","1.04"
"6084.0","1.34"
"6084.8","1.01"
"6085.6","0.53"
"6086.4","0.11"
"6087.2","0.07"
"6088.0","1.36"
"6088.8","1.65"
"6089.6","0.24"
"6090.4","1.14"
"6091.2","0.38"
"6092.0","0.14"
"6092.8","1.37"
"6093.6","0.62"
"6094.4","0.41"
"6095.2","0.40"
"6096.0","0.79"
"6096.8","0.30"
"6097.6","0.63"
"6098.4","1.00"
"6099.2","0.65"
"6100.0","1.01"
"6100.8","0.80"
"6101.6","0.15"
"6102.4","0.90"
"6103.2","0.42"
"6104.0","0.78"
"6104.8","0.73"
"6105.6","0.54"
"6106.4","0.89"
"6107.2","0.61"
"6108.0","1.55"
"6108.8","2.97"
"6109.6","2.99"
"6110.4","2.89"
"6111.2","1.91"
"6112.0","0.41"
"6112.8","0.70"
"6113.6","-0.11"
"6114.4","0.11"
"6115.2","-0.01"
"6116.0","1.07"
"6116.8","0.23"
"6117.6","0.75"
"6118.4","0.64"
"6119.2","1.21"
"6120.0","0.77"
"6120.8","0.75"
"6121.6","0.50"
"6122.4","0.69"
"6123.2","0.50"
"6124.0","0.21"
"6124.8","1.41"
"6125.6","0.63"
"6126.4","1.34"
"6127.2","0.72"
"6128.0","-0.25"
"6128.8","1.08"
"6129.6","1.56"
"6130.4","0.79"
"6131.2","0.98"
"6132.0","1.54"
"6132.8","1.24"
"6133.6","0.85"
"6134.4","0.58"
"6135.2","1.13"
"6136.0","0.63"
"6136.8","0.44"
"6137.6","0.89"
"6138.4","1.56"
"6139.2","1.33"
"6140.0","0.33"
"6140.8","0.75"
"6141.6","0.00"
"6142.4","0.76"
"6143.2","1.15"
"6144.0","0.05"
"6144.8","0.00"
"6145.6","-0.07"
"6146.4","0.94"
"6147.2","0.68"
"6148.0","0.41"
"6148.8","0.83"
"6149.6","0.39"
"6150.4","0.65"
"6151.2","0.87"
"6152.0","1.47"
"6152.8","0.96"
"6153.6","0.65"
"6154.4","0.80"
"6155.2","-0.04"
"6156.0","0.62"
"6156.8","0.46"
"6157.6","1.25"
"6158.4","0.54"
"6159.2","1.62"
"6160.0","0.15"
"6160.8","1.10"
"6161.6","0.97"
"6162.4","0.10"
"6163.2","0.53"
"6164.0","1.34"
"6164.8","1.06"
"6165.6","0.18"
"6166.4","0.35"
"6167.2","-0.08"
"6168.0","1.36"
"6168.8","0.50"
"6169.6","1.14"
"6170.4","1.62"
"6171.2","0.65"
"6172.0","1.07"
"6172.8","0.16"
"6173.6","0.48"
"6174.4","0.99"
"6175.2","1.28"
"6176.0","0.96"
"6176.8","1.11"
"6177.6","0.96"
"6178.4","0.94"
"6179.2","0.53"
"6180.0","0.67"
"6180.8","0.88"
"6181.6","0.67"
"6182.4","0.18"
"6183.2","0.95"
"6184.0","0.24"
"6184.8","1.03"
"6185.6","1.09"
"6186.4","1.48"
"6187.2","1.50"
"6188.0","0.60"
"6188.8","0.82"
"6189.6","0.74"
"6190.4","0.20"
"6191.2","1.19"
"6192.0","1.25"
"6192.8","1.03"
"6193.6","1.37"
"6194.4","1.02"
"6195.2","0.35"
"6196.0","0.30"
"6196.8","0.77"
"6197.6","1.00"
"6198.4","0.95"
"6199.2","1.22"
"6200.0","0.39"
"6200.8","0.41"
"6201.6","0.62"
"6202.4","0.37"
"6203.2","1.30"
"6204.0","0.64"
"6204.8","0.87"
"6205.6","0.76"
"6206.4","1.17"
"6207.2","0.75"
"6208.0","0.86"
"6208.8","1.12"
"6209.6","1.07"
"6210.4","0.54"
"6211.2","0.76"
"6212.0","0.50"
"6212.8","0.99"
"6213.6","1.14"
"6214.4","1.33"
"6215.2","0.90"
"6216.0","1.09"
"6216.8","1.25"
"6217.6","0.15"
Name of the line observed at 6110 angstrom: H-beta 4861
